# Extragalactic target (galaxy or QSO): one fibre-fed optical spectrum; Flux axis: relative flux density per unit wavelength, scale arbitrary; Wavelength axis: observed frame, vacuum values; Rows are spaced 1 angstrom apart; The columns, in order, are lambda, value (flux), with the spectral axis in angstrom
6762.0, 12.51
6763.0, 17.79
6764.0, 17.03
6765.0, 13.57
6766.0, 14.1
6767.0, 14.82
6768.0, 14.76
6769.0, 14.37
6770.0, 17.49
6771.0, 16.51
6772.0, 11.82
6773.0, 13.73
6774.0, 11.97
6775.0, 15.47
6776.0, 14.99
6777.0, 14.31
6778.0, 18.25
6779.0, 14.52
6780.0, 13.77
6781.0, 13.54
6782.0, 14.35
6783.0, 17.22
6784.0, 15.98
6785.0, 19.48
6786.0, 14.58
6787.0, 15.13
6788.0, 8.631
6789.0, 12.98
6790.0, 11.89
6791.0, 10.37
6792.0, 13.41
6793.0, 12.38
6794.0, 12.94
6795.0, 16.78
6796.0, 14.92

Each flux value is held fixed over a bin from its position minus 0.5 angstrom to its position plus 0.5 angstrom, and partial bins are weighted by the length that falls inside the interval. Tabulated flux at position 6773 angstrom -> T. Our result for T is 13.73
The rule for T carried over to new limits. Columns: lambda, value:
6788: 8.631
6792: 13.41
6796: 14.92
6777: 14.31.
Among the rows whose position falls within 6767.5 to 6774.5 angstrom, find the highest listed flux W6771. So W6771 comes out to 17.49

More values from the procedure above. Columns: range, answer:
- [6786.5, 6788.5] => 15.13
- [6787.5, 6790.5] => 12.98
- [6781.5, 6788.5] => 19.48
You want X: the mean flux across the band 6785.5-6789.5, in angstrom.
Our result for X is 12.8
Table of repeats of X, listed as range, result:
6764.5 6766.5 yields 13.8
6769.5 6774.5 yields 14.3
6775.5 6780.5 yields 15.2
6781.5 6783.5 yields 15.8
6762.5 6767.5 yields 15.5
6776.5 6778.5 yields 16.3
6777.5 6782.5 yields 14.9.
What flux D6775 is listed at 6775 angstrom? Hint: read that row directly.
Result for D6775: 15.47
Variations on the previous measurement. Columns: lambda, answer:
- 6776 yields 14.99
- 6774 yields 11.97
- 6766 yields 14.1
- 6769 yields 14.37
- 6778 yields 18.25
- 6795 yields 16.78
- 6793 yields 12.38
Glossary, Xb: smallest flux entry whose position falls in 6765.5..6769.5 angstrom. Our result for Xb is 14.1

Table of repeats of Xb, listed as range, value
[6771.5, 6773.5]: 11.82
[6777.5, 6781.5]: 13.54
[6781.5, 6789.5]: 8.631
